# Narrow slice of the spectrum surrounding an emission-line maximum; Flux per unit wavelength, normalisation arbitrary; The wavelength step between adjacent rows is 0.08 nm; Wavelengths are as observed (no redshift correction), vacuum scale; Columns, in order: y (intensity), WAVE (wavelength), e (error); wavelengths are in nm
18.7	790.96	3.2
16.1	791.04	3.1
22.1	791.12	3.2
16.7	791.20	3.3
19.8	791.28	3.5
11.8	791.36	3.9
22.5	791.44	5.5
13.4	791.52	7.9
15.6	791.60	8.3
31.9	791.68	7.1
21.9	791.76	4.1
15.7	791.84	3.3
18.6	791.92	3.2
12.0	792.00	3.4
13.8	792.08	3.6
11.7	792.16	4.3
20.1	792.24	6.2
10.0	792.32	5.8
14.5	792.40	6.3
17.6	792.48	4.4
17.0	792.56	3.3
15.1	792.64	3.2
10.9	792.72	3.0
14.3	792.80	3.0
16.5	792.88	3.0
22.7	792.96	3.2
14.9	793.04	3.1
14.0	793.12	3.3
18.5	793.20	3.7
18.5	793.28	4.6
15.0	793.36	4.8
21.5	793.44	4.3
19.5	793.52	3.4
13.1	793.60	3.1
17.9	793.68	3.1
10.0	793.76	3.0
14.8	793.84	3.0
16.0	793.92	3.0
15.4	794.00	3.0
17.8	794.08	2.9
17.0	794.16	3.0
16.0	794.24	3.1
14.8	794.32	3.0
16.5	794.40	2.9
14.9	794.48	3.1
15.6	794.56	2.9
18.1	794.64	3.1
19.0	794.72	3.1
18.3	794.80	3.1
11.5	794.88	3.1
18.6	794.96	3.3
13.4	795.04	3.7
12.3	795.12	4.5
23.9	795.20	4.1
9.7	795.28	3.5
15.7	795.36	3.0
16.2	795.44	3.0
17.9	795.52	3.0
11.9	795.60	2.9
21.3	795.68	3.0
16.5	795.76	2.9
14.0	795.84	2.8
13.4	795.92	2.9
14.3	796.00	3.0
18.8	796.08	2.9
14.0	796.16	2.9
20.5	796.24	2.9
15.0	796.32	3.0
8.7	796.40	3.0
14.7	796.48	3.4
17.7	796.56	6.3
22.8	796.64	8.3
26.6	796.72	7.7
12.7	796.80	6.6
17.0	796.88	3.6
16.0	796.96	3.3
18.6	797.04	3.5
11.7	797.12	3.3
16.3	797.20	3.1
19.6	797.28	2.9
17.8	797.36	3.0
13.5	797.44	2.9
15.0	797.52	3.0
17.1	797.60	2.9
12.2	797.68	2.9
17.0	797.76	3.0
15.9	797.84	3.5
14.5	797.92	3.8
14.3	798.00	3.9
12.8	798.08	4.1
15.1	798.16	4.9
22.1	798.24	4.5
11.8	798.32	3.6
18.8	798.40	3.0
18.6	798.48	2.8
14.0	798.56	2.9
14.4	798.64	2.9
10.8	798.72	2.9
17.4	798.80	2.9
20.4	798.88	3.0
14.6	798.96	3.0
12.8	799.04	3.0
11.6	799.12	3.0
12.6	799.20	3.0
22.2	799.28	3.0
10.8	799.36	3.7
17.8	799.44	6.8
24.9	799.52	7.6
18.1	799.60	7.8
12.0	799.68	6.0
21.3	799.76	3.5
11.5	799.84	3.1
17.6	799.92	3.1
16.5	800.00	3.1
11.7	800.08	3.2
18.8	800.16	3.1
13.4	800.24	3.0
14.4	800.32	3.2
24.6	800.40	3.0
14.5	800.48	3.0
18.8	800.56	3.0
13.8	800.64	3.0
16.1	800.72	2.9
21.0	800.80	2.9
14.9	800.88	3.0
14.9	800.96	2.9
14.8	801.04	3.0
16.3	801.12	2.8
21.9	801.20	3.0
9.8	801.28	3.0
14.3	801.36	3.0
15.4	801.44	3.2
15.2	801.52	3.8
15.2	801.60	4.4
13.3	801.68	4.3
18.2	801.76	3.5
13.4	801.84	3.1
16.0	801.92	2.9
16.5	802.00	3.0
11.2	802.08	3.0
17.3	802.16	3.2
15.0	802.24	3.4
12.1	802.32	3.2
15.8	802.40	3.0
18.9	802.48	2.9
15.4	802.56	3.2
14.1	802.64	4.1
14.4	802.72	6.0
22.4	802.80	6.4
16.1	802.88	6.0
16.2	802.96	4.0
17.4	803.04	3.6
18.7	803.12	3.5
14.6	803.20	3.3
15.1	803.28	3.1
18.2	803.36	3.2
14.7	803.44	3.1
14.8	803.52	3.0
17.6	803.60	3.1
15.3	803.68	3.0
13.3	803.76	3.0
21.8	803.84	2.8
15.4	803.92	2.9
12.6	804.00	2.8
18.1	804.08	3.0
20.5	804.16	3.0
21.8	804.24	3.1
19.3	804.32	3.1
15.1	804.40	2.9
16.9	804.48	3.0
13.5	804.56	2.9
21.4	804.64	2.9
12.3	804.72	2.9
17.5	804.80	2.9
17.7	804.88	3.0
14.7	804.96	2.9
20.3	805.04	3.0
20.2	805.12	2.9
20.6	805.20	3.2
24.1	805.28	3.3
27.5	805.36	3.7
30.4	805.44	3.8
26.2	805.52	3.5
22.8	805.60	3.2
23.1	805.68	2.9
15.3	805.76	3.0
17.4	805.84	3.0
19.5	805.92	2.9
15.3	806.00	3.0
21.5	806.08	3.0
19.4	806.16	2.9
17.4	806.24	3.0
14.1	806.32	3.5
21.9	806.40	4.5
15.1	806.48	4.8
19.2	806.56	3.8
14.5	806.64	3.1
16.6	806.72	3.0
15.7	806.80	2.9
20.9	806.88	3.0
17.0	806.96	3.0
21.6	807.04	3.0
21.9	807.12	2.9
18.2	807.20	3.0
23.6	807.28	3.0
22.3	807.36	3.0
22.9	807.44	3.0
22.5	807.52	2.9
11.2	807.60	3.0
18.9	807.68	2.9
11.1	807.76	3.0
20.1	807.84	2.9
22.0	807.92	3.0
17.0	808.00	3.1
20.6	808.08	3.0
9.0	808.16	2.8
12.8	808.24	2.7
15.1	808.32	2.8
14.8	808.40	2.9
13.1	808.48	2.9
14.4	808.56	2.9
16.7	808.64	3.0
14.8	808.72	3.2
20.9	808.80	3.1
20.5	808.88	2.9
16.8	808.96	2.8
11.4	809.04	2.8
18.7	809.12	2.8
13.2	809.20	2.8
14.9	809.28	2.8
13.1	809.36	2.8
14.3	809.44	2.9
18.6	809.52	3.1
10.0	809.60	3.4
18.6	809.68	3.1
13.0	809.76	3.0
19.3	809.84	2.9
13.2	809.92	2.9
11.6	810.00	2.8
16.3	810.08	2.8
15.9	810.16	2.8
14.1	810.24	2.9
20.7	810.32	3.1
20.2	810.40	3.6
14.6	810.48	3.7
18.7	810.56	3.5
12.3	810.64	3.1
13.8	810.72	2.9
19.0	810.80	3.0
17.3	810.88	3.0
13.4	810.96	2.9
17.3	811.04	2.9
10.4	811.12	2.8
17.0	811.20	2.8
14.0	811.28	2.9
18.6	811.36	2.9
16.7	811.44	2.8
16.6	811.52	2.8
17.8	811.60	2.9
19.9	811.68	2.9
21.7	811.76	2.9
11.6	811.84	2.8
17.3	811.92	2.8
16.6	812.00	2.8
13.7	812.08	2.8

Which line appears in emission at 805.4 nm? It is [S II]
